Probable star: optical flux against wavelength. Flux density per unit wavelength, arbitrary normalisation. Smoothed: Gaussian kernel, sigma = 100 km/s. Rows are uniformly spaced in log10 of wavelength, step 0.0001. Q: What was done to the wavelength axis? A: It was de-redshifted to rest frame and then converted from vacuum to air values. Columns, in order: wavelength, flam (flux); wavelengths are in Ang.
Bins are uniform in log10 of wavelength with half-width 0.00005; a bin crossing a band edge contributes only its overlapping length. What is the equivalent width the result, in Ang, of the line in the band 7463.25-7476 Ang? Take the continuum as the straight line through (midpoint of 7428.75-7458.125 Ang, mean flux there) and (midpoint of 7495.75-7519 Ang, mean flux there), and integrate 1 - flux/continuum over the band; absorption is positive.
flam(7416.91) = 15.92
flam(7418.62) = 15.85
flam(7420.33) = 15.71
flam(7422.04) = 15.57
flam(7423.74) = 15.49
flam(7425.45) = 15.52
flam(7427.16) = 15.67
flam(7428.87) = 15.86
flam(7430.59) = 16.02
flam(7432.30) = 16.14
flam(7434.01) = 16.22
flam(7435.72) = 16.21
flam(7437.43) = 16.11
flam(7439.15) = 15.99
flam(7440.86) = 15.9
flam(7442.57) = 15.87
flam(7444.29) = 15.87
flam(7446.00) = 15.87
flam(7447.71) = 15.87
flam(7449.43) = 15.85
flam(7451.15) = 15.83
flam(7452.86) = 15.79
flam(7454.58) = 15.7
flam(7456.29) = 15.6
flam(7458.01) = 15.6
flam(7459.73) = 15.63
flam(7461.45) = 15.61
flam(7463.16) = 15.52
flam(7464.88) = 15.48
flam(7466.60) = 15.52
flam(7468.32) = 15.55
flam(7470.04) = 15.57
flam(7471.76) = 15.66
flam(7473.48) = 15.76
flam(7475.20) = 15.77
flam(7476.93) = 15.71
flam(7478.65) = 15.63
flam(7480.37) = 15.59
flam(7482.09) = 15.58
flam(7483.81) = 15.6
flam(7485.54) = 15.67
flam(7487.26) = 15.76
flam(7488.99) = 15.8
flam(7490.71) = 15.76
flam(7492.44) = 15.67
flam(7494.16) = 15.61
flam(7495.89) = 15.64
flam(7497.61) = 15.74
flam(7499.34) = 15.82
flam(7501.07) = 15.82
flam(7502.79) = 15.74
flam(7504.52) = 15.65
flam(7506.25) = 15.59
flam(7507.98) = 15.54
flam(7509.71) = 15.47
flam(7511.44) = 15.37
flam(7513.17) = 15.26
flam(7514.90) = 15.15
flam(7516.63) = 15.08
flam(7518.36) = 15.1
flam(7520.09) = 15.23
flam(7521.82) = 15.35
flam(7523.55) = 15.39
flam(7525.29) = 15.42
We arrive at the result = 0.1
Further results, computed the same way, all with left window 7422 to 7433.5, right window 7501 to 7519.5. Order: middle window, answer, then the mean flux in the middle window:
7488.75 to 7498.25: -0.1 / 15.7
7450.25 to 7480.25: 0.0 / 15.6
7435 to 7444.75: -0.2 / 16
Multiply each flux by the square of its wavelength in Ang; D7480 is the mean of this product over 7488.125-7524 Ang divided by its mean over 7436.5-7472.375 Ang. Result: 1.0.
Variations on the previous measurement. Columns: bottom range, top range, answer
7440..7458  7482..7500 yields 1.00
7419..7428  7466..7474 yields 1.01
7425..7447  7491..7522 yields 0.99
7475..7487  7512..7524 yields 0.98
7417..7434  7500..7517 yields 1.00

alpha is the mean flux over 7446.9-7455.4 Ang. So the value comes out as 15.8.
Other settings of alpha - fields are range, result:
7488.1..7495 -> 15.7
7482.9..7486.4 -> 15.6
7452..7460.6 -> 15.7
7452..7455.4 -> 15.8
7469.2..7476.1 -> 15.7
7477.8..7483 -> 15.6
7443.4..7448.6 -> 15.9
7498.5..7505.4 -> 15.8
